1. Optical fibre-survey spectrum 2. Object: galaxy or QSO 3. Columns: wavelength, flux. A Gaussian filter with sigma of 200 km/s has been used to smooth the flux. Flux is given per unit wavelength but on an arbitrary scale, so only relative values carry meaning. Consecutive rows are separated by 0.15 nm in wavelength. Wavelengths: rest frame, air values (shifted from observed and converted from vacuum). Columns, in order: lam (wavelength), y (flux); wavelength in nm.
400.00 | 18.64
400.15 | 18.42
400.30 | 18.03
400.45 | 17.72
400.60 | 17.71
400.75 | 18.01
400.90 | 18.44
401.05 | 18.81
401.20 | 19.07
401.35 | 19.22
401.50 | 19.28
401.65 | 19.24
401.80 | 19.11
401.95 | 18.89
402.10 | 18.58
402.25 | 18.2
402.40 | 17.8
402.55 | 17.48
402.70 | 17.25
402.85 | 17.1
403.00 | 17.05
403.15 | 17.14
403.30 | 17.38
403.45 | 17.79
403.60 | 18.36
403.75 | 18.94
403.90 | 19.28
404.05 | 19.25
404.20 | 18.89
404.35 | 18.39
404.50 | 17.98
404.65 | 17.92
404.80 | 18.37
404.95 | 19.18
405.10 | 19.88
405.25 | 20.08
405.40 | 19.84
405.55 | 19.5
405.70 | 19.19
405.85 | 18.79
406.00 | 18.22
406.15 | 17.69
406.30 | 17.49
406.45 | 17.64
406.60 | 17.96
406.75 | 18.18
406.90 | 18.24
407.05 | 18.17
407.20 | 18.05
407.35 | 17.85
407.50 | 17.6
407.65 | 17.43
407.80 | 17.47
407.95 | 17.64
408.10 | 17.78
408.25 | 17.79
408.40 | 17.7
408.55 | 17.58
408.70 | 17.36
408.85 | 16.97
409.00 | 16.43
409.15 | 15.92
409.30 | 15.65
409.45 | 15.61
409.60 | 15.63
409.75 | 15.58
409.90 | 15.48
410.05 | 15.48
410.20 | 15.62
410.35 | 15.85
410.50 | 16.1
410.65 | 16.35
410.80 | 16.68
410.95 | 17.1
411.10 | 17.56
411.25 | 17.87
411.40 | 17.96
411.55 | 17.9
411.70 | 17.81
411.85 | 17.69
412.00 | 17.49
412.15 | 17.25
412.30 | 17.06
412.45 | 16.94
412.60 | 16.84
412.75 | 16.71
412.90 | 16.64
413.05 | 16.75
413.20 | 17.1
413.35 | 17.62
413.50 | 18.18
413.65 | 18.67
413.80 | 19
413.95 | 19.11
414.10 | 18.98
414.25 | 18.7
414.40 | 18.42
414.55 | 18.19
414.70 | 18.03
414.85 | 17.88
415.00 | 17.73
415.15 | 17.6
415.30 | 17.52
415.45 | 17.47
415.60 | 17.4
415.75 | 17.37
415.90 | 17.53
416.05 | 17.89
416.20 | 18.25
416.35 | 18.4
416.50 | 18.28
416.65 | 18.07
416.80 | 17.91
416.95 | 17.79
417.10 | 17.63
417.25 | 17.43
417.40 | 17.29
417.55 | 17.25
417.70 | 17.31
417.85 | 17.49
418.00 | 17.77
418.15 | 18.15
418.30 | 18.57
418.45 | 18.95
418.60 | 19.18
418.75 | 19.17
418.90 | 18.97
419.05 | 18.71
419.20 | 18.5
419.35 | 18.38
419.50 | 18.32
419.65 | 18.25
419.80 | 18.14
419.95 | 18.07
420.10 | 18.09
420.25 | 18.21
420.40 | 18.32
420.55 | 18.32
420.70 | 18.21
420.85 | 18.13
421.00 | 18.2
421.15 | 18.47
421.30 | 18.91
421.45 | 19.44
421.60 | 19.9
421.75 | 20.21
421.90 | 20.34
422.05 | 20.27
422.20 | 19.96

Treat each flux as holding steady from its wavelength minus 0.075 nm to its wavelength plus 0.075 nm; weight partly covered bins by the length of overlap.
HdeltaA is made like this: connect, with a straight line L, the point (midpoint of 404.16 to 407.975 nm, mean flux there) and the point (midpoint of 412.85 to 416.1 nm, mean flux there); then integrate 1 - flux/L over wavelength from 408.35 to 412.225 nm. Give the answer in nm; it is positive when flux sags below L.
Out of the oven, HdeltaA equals 0.31 nm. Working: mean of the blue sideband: 18.4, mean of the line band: 16.7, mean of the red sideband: 17.9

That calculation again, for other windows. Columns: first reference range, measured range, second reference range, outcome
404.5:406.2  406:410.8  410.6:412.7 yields 0.312 nm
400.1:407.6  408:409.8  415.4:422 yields 0.162 nm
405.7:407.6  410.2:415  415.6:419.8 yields 0.141 nm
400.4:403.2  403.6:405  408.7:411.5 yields -0.079 nm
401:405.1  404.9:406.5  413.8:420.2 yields -0.047 nm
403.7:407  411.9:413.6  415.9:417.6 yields 0.089 nm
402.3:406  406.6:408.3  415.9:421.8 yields 0.053 nm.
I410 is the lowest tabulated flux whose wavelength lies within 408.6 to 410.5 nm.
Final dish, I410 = 15.48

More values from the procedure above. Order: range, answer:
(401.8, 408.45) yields 17.05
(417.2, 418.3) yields 17.25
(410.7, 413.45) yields 16.64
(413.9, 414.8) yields 18.03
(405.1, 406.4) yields 17.49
